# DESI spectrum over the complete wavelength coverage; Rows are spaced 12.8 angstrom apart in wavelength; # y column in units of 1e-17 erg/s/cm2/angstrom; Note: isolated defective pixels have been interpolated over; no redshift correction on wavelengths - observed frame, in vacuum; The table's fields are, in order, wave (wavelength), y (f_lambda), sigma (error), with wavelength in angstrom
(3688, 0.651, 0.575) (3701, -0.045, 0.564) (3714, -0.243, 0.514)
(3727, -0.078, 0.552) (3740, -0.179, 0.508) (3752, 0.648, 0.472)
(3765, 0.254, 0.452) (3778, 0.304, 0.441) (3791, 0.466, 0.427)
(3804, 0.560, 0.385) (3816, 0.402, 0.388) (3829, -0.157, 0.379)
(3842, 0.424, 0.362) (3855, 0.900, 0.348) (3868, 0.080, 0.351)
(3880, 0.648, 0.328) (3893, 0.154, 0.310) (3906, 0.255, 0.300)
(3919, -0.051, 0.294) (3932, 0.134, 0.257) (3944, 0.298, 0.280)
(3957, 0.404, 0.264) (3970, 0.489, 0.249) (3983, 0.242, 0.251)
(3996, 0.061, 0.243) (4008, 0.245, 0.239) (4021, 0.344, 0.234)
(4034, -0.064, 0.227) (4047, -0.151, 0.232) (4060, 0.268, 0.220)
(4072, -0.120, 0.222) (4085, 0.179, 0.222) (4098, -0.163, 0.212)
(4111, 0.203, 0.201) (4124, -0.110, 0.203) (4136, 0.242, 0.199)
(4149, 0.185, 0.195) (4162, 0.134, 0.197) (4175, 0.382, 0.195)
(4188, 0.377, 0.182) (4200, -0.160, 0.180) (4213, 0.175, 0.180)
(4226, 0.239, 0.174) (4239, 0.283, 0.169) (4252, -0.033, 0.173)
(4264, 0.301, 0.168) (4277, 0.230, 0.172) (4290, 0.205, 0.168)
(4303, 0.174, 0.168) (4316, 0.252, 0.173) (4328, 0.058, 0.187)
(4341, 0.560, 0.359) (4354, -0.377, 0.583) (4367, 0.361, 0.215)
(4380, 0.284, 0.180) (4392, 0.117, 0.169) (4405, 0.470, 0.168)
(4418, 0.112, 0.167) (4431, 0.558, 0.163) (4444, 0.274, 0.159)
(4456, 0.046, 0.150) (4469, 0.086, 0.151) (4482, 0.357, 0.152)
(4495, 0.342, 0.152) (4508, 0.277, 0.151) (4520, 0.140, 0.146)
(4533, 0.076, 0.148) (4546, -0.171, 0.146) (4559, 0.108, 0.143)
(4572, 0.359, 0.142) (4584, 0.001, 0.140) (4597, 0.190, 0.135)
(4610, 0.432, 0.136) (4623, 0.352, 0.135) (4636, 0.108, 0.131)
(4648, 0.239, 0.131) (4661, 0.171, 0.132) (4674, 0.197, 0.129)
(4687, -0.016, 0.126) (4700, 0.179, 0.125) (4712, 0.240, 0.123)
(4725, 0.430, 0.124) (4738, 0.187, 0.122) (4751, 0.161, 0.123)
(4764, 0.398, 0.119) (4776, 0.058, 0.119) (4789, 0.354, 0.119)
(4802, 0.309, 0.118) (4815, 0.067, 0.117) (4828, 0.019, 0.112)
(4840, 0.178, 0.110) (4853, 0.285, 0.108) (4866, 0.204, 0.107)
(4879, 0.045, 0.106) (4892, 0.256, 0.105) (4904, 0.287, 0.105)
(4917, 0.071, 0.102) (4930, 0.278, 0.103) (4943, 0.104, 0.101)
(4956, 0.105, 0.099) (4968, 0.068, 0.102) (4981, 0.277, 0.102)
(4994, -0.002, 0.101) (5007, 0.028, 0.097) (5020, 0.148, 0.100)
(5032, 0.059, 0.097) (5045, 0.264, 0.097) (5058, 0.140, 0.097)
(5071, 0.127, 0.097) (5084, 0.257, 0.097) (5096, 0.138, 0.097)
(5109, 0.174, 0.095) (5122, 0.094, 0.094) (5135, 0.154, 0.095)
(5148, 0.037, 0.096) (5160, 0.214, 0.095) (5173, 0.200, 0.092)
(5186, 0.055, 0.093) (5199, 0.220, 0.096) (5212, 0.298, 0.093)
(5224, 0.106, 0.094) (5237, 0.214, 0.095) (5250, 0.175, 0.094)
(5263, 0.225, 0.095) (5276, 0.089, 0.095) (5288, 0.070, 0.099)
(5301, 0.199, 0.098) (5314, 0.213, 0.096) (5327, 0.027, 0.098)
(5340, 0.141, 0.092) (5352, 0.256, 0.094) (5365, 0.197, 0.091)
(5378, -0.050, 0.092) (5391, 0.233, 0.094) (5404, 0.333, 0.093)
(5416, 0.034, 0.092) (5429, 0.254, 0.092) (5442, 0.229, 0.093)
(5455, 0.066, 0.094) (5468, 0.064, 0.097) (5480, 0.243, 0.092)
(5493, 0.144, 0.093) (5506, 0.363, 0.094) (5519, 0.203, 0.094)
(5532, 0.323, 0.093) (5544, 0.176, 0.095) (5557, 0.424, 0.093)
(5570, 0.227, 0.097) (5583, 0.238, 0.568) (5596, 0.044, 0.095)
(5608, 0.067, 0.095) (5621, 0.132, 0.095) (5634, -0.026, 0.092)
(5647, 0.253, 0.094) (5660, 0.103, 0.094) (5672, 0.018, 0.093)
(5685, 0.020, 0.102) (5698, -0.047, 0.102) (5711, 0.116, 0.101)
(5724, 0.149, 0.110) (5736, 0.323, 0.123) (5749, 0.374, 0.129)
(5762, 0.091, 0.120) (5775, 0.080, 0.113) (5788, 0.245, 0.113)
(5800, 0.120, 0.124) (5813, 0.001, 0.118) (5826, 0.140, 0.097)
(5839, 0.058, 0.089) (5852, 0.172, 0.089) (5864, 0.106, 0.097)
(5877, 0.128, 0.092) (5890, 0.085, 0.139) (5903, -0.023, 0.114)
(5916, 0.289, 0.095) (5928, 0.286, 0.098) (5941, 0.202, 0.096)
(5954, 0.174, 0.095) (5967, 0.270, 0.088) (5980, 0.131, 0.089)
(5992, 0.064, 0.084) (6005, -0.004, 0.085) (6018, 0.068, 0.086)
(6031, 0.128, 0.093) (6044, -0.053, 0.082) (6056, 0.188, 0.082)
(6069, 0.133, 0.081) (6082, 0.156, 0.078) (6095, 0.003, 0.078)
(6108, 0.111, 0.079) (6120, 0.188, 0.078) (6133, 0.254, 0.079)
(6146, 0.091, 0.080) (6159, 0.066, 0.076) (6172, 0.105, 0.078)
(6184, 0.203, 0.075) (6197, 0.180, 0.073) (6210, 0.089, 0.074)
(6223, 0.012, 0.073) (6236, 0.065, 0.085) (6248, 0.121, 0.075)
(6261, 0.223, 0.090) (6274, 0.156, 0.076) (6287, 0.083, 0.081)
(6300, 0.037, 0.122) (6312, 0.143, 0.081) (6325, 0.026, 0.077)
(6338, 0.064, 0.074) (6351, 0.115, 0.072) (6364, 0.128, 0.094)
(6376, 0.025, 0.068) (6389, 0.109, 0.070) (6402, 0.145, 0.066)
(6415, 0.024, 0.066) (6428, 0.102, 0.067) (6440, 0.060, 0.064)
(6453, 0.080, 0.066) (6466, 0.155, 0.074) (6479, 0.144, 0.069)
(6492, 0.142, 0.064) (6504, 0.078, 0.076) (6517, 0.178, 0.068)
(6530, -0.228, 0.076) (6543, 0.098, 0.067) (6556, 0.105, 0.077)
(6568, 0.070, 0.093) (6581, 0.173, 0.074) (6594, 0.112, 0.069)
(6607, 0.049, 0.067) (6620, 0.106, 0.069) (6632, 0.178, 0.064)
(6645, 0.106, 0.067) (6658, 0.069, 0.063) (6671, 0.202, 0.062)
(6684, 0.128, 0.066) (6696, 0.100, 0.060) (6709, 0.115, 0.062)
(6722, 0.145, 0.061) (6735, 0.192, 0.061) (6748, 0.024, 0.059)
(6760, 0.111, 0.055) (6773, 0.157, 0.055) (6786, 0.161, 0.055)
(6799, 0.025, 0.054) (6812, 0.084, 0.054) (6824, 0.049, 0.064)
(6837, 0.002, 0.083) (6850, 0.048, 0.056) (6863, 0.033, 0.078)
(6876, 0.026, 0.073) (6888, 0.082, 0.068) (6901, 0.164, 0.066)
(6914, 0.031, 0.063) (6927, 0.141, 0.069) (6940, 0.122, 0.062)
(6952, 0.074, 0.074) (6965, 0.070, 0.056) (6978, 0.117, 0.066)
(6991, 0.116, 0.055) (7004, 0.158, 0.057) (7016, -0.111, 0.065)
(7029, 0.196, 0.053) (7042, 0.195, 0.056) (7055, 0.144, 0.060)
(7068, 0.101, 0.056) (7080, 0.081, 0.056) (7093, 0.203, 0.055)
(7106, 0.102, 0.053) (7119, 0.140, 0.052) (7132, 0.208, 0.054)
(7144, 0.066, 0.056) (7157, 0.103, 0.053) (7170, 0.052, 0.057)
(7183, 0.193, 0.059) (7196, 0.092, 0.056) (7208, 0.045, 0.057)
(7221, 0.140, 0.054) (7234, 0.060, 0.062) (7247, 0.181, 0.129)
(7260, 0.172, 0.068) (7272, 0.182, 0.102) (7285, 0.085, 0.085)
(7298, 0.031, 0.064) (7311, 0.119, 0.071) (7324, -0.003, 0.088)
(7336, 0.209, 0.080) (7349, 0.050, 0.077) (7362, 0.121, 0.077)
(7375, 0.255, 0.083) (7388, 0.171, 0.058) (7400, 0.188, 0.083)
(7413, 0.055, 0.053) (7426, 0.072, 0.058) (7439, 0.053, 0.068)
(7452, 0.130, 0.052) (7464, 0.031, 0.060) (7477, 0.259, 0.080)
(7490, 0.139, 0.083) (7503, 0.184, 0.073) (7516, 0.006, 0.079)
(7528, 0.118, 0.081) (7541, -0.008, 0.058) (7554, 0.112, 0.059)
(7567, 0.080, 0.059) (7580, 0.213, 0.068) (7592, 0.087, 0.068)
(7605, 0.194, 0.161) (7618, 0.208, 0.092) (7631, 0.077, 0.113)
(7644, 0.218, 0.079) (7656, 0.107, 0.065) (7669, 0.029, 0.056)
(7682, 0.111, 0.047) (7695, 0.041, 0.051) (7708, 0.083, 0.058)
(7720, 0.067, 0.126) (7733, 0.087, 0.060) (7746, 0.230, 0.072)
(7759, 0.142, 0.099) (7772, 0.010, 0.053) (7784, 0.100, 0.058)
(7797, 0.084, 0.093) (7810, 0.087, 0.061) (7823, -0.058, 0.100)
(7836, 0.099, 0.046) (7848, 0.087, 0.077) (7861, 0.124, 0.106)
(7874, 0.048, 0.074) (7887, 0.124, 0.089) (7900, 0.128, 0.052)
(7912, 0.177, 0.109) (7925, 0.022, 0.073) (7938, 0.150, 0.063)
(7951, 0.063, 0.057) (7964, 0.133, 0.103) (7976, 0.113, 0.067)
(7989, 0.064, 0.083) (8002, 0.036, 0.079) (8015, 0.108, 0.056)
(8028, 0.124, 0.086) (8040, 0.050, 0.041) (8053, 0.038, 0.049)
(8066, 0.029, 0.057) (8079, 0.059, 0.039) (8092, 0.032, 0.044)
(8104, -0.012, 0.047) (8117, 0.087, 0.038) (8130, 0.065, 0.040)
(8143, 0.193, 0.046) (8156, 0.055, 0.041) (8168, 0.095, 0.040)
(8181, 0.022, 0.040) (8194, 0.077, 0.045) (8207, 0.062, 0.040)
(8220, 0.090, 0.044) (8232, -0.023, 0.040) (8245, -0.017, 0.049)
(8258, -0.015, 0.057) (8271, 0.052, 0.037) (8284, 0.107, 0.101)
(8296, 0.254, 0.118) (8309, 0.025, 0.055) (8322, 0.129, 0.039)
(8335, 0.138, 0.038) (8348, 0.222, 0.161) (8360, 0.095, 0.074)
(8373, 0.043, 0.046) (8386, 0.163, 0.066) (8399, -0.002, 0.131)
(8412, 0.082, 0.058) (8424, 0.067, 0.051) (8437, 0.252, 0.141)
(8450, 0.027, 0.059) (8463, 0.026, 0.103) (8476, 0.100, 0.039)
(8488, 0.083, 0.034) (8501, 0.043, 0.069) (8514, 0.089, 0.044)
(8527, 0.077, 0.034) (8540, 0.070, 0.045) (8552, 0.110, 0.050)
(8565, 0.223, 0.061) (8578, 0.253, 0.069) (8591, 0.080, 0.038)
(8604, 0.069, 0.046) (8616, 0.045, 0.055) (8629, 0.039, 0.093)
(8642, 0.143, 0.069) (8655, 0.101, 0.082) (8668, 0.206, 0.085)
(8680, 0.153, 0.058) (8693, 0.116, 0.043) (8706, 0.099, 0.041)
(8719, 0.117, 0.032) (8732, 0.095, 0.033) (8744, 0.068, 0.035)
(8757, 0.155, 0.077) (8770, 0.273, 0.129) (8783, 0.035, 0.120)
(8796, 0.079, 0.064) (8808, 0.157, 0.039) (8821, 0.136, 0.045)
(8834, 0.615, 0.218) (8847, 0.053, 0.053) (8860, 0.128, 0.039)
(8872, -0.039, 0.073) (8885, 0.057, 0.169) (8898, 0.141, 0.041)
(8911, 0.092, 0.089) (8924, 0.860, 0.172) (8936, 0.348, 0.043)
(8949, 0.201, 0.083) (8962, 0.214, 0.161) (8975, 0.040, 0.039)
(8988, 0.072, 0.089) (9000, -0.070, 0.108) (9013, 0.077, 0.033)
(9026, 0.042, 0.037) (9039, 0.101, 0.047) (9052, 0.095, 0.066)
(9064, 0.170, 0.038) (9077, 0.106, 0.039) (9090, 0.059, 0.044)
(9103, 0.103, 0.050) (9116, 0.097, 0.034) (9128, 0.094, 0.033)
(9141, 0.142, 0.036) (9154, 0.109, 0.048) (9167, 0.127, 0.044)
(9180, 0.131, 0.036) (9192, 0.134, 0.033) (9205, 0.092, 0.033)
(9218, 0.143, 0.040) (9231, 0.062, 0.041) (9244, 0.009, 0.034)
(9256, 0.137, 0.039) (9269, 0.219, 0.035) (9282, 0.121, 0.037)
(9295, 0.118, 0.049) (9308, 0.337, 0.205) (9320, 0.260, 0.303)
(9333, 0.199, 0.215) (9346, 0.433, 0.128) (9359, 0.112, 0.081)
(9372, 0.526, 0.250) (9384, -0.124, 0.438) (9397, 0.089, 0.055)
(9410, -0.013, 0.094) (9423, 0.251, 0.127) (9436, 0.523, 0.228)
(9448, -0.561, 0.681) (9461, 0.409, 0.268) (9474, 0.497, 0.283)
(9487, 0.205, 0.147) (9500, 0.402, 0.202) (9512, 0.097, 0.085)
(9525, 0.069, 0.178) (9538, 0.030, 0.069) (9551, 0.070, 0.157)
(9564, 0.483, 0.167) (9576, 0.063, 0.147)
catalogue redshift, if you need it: 1.39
